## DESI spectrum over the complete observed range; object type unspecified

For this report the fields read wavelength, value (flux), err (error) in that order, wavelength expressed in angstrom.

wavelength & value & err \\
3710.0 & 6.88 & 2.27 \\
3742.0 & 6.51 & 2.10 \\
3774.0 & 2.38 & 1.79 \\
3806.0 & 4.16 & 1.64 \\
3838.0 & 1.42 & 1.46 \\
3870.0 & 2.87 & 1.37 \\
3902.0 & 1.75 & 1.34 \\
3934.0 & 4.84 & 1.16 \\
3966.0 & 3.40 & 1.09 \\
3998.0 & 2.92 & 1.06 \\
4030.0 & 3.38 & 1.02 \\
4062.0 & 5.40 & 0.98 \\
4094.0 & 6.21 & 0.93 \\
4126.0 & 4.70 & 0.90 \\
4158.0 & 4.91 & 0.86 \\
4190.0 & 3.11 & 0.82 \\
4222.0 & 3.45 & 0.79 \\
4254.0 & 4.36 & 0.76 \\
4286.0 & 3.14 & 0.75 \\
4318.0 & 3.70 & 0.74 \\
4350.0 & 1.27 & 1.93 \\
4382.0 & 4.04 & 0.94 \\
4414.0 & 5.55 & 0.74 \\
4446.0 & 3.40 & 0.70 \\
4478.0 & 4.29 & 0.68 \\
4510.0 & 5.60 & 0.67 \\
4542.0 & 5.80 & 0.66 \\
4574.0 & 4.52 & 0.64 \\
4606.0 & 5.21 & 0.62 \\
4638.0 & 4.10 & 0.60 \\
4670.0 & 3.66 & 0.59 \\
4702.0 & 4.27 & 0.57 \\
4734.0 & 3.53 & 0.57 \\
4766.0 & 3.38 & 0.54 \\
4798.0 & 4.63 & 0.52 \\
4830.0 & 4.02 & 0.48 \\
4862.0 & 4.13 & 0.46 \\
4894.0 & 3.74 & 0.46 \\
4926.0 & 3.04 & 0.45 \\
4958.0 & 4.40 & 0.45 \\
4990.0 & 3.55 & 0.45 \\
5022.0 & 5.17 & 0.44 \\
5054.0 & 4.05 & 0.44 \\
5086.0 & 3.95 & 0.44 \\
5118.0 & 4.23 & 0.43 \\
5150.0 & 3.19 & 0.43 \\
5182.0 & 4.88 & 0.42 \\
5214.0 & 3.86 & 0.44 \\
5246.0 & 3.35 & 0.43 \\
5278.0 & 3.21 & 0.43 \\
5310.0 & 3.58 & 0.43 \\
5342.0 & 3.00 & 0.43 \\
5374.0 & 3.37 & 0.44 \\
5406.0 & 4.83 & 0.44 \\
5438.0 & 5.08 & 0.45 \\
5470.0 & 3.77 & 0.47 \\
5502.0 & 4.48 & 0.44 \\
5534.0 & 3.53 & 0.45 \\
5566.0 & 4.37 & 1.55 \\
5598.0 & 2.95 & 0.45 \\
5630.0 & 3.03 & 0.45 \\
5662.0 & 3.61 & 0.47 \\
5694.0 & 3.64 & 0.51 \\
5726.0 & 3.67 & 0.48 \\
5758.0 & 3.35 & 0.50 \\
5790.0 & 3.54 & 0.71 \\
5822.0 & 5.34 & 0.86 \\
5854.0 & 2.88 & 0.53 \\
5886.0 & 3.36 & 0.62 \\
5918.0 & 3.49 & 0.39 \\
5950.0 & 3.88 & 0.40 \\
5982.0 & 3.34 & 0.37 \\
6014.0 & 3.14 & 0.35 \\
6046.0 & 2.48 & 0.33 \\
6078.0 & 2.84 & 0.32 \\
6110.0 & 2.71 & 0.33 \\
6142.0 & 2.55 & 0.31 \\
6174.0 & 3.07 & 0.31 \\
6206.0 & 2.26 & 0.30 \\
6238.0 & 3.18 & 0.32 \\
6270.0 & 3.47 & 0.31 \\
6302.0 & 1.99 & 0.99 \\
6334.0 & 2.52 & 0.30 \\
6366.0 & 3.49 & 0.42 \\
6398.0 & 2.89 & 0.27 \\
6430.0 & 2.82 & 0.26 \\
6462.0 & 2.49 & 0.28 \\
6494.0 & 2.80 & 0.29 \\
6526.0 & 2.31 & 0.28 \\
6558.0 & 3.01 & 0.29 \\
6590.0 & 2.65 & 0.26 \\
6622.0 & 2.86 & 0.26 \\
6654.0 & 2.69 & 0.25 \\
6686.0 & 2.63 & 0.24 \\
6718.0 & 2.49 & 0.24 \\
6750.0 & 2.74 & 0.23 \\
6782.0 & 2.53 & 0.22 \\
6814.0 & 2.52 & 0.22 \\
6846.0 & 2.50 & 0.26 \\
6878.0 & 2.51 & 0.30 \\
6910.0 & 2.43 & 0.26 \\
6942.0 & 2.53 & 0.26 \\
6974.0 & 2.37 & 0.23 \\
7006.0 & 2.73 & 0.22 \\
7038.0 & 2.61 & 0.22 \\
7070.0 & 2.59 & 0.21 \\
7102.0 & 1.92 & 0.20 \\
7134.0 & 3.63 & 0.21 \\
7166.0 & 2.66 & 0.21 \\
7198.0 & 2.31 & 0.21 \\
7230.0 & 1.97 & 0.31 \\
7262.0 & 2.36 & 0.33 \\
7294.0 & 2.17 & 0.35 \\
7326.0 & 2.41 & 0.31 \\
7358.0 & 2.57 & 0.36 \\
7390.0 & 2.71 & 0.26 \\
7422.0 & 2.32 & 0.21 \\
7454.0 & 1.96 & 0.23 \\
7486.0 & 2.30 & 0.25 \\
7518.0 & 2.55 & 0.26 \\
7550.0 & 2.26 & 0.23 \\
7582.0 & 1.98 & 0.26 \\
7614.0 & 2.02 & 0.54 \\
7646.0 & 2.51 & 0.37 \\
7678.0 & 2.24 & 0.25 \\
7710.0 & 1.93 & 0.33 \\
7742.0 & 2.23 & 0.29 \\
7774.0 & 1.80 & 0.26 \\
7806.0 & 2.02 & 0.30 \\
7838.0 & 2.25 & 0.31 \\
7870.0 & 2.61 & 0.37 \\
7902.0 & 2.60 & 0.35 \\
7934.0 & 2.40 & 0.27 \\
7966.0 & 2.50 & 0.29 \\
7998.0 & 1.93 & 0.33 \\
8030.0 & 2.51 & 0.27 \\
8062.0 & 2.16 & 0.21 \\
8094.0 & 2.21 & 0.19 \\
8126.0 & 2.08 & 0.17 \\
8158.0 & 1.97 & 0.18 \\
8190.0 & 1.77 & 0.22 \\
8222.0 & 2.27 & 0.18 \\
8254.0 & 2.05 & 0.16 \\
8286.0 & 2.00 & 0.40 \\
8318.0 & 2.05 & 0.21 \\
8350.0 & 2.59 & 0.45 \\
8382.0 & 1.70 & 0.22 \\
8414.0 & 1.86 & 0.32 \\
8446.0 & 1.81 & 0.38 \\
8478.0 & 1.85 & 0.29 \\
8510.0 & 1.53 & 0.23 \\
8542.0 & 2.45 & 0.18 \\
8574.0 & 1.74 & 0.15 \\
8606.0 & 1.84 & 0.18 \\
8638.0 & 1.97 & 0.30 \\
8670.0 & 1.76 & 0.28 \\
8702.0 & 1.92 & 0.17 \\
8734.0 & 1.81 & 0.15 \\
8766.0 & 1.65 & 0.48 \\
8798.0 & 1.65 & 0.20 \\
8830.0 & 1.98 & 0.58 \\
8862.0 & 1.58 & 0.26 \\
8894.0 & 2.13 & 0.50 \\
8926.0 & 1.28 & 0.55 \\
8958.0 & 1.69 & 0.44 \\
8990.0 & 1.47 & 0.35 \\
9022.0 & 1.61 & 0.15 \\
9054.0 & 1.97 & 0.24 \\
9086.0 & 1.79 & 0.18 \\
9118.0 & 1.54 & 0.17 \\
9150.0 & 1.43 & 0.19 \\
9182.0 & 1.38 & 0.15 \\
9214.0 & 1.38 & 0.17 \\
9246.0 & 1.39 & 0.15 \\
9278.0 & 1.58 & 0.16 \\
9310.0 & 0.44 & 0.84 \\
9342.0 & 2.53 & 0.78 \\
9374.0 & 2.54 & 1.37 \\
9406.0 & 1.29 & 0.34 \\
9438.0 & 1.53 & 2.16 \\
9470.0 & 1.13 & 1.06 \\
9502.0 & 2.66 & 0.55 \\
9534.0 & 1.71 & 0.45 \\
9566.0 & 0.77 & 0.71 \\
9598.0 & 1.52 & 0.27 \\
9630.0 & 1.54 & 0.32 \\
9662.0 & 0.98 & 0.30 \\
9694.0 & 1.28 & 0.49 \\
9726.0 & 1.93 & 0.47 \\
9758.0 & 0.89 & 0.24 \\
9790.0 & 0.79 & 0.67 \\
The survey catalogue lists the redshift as 0.09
